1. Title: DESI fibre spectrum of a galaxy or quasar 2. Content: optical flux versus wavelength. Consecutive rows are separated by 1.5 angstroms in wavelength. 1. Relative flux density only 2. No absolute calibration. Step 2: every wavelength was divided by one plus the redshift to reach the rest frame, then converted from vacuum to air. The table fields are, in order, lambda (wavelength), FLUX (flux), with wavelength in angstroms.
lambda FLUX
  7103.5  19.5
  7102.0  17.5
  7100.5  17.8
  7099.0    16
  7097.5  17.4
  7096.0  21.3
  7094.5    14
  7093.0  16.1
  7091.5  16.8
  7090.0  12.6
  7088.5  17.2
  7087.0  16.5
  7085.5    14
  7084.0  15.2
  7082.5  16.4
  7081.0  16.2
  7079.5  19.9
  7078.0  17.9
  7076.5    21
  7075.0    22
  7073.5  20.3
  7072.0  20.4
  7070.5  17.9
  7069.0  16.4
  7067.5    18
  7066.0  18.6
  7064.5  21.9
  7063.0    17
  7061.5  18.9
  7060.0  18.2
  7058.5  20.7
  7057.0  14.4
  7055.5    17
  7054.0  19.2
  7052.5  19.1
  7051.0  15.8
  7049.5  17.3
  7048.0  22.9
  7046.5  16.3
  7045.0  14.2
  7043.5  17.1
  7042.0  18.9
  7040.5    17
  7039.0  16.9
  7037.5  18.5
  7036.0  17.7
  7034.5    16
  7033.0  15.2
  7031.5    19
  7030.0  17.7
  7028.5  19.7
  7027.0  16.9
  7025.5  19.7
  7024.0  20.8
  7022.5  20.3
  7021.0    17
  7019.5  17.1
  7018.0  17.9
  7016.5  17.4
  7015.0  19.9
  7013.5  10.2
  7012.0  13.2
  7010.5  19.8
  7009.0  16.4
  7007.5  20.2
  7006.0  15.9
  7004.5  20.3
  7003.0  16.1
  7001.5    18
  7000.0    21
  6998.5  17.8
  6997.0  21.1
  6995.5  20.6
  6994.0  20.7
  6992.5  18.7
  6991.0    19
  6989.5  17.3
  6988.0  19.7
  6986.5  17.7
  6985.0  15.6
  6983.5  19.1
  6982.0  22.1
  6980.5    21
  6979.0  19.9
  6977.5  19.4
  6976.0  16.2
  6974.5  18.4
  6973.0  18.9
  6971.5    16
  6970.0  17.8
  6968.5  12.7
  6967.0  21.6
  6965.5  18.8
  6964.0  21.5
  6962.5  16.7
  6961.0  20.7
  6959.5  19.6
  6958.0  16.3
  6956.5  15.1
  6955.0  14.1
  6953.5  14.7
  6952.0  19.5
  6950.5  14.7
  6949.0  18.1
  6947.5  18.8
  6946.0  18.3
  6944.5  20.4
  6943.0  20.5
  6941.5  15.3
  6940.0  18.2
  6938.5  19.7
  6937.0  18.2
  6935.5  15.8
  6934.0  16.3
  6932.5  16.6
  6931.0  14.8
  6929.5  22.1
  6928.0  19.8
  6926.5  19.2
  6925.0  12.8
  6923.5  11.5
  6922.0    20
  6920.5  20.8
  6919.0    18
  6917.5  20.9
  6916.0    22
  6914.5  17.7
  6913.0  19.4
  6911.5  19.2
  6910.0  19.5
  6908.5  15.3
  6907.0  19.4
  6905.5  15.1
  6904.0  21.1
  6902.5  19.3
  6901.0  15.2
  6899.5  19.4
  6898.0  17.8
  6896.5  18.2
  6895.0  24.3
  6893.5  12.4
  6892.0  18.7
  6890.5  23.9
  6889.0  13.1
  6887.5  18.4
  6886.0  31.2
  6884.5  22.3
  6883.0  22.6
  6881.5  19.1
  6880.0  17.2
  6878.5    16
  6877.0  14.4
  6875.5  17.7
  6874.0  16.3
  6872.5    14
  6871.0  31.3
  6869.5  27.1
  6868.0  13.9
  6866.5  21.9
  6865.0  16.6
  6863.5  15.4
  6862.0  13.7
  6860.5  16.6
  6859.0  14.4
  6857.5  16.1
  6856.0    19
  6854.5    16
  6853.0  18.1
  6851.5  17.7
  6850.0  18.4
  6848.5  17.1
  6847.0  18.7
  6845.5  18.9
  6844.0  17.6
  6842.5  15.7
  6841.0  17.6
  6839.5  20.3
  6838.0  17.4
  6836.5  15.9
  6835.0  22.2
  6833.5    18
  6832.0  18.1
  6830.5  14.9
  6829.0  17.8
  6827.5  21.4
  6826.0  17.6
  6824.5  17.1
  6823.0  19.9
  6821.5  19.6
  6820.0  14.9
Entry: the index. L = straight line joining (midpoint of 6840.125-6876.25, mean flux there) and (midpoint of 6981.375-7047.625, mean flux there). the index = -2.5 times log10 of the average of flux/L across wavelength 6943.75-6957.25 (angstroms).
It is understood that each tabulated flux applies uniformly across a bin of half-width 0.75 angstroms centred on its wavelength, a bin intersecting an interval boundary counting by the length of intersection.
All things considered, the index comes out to 0.06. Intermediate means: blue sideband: 17.9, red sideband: 18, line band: 17.1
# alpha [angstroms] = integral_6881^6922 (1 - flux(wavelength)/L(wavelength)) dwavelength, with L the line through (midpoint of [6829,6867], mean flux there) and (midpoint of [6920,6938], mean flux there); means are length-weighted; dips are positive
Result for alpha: -4.9 angstroms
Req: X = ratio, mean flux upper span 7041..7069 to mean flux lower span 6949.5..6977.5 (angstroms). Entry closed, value 1.03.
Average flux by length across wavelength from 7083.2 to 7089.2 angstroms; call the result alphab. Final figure 15.7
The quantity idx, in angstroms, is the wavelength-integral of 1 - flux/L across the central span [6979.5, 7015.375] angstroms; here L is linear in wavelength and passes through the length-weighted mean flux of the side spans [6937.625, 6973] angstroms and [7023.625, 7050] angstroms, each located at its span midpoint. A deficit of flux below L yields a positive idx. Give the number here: -1.1 angstroms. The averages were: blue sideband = 17.8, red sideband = 17.8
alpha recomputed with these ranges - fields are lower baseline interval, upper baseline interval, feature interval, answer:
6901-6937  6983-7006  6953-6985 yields 0.74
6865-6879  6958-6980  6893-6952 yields 1.85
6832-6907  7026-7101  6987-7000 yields -1.07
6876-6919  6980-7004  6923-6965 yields 3.38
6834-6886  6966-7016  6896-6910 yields 0.28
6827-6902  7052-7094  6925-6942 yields 0.53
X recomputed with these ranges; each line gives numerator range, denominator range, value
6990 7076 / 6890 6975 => 1.01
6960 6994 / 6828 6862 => 1.06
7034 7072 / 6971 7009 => 0.95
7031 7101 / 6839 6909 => 0.96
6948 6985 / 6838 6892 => 0.97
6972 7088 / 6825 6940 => 0.99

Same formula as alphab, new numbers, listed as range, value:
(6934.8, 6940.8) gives 18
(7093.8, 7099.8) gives 17.2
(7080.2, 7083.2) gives 16.4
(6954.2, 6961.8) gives 17.1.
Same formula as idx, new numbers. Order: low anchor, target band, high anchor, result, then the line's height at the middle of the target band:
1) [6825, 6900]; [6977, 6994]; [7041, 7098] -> -1.0 angstroms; 18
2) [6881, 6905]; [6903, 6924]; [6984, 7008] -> 1.0 angstroms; 19.6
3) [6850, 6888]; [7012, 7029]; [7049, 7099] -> 0.3 angstroms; 18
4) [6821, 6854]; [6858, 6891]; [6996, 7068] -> -1.4 angstroms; 18.1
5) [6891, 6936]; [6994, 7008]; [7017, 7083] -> -0.7 angstroms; 18.2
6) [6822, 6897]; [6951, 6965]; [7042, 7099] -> 0.4 angstroms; 18.1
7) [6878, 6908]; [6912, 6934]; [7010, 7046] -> 0.7 angstroms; 18.8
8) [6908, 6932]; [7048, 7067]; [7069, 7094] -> -0.8 angstroms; 17.6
